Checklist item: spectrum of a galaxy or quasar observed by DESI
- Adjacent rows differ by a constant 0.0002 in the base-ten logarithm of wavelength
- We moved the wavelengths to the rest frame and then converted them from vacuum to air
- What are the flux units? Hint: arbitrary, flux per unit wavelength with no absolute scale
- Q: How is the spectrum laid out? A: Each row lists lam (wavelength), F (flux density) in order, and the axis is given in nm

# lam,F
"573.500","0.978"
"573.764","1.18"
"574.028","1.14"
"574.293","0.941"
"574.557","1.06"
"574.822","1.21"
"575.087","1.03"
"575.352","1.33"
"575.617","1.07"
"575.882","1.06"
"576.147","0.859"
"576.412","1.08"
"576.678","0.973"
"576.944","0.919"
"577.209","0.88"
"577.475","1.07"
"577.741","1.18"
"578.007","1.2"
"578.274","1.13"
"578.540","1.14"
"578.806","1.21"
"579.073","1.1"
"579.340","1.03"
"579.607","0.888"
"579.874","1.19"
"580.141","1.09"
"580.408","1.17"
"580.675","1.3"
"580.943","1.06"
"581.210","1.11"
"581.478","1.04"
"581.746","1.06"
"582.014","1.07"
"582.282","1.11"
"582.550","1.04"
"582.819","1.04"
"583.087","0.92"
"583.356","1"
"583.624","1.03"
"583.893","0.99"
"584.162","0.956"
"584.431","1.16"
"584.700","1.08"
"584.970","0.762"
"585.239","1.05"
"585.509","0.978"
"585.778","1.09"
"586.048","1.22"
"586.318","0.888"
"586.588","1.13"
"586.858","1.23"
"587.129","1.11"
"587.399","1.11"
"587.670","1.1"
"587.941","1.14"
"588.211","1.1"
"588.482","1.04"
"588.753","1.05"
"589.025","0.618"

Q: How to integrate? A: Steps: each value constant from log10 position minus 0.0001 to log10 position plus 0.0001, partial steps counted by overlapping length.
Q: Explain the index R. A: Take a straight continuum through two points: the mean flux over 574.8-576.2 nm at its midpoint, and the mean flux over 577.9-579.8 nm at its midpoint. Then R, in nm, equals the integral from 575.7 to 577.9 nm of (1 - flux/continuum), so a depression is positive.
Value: 0.18 nm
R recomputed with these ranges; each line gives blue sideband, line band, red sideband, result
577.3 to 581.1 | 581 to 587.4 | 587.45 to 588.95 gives 0.26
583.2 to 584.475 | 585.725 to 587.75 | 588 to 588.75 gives -0.11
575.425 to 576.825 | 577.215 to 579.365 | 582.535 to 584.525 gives -0.22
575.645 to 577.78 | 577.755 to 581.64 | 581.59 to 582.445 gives -0.29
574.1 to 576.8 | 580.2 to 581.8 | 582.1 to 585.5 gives -0.15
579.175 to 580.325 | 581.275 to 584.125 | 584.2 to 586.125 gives 0.05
